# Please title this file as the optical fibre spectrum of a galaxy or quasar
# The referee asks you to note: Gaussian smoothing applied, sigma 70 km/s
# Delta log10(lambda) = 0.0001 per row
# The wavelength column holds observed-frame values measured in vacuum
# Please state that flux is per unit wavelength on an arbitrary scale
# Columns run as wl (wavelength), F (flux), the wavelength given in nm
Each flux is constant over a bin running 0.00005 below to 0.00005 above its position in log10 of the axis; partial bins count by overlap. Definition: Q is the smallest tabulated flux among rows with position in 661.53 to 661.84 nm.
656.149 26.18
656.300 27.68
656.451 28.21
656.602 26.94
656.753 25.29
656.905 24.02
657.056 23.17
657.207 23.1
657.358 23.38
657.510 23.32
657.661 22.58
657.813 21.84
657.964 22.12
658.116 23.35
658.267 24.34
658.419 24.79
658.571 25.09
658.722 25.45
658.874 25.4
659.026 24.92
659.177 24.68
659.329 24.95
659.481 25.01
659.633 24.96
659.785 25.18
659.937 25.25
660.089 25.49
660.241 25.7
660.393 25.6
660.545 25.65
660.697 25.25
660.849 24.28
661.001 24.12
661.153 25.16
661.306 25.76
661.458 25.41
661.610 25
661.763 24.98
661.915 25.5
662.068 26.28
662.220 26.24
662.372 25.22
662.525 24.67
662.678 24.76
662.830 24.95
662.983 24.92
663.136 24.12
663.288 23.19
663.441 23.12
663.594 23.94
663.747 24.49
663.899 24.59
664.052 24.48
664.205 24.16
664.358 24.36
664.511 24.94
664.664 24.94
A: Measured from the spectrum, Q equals 24.98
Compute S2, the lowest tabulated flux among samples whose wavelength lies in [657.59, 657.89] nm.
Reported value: 21.84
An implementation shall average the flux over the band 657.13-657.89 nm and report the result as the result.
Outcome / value 22.9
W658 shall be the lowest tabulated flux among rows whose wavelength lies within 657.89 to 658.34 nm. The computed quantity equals 22.12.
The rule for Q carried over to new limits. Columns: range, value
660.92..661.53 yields 24.12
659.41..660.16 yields 24.96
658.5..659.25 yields 24.68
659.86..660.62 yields 25.25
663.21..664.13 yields 23.12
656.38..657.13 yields 23.17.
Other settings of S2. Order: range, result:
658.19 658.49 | 24.34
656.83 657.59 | 23.1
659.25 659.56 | 24.95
